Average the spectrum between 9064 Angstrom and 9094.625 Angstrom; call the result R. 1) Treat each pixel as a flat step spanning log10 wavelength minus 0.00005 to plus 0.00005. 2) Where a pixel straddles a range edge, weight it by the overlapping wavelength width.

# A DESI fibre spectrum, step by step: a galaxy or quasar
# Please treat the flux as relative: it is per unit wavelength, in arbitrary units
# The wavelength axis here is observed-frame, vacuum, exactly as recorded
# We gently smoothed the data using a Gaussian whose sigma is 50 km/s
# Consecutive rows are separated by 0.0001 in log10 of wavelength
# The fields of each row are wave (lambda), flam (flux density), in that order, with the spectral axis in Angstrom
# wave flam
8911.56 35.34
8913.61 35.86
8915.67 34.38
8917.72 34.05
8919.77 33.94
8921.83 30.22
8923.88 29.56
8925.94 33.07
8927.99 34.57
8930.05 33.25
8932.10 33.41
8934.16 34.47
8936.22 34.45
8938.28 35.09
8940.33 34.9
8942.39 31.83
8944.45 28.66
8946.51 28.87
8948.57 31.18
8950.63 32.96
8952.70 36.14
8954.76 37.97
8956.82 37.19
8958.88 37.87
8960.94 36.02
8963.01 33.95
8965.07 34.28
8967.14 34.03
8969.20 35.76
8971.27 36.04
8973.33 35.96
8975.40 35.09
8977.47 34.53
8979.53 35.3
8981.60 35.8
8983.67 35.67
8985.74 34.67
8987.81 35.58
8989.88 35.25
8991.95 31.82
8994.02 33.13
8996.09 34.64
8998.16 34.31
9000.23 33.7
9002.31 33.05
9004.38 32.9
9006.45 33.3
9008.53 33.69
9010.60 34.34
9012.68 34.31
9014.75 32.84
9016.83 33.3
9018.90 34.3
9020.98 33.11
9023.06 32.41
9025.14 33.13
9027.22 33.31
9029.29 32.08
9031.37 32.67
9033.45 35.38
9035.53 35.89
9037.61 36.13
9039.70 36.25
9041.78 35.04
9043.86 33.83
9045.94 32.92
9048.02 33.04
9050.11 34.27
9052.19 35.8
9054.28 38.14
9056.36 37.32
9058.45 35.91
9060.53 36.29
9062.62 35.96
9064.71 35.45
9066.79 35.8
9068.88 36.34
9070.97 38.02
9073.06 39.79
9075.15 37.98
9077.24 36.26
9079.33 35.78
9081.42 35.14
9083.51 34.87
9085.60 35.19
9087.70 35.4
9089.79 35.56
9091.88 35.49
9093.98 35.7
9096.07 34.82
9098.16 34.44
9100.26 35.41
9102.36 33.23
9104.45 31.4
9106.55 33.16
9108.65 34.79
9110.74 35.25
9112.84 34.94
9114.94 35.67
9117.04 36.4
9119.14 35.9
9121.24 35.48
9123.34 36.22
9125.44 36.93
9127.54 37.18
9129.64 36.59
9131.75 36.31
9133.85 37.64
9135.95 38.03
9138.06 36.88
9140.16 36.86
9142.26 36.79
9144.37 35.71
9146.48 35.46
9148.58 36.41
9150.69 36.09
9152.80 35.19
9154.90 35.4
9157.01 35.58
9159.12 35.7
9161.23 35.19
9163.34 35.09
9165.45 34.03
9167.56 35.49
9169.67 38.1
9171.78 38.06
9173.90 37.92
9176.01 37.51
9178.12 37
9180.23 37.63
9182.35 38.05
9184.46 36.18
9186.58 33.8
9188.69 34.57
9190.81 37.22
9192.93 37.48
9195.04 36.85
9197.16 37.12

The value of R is 36.2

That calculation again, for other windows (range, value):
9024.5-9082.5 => 35.5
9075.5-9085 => 35.7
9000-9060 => 34.2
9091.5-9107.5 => 34.2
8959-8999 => 34.9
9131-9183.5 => 36.5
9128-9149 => 36.7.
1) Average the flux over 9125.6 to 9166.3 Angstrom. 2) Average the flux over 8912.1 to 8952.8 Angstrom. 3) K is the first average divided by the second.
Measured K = 1.10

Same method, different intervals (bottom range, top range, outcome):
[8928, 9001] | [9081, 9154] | 1.04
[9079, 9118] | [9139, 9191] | 1.04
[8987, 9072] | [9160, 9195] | 1.06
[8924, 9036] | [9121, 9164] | 1.06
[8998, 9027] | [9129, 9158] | 1.09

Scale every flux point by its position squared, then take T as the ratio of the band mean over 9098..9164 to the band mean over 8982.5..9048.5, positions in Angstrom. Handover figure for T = 1.1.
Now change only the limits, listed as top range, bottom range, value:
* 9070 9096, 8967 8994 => 1.06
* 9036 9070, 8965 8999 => 1.04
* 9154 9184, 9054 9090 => 1.02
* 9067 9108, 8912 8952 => 1.11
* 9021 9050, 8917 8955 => 1.05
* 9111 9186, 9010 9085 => 1.06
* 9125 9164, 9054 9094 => 1.01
